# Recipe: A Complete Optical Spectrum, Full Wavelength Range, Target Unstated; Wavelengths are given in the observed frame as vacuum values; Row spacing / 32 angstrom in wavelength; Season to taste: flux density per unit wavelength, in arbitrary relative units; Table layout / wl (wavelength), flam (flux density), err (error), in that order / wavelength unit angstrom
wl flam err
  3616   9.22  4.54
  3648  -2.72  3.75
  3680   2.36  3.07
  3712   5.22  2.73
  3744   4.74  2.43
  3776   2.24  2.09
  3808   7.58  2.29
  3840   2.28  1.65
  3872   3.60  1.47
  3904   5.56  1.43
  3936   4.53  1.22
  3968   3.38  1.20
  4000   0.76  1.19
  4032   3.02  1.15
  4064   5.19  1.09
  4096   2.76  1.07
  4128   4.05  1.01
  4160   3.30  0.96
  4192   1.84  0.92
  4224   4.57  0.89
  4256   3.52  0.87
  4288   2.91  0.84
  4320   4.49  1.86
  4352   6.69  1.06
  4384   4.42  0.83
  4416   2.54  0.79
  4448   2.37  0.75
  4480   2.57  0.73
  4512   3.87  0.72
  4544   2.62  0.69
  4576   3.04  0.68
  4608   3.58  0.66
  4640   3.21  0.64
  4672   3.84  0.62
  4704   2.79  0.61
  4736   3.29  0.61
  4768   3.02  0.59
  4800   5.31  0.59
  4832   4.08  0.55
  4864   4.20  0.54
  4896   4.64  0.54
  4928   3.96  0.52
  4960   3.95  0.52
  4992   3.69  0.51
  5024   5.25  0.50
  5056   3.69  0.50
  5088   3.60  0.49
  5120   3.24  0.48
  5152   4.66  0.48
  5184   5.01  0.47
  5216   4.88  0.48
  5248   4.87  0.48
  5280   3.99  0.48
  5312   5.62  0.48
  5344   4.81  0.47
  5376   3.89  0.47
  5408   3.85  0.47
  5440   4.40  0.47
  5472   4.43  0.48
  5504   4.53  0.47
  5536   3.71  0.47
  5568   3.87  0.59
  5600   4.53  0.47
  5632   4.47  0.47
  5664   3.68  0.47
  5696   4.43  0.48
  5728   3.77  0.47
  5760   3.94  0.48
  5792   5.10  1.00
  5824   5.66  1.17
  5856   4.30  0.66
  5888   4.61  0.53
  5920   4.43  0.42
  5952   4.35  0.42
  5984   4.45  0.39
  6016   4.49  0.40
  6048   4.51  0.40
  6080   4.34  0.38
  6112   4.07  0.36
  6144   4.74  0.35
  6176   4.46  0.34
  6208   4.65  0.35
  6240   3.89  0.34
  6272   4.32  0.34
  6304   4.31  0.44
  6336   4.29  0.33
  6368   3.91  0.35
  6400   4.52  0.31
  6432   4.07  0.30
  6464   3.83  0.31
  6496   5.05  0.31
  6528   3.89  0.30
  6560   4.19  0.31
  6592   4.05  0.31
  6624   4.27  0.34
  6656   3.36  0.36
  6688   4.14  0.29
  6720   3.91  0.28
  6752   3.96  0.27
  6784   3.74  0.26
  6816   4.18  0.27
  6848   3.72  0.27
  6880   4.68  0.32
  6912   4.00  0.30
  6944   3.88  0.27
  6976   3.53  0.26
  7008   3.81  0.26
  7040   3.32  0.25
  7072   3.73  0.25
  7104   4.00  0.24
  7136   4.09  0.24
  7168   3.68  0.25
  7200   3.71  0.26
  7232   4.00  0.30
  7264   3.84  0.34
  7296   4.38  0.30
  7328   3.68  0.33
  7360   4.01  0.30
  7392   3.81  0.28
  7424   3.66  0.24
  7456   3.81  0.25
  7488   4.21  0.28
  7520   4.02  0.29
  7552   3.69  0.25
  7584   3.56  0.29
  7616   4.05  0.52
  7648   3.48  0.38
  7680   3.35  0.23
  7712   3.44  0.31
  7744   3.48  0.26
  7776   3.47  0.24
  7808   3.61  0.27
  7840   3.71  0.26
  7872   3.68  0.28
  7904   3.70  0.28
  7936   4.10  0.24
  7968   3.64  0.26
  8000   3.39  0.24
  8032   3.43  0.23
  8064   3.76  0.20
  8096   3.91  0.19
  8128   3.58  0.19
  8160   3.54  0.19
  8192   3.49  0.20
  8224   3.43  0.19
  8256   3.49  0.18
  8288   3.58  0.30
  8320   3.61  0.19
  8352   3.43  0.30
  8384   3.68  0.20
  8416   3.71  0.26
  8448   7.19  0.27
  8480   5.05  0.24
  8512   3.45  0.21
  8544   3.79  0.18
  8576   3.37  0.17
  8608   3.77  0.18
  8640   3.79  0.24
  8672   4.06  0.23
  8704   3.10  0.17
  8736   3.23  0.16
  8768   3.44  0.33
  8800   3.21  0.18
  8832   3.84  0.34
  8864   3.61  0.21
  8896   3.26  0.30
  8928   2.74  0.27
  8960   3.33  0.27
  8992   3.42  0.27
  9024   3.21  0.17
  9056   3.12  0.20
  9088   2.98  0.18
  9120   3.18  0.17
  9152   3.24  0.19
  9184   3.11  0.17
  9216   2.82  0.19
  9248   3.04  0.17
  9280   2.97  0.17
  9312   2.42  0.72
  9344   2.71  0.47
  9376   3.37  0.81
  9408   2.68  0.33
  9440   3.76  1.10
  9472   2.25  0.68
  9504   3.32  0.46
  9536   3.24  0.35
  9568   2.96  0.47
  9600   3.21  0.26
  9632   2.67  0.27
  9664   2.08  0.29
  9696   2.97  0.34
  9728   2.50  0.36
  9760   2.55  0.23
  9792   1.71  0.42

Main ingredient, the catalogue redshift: 0.29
